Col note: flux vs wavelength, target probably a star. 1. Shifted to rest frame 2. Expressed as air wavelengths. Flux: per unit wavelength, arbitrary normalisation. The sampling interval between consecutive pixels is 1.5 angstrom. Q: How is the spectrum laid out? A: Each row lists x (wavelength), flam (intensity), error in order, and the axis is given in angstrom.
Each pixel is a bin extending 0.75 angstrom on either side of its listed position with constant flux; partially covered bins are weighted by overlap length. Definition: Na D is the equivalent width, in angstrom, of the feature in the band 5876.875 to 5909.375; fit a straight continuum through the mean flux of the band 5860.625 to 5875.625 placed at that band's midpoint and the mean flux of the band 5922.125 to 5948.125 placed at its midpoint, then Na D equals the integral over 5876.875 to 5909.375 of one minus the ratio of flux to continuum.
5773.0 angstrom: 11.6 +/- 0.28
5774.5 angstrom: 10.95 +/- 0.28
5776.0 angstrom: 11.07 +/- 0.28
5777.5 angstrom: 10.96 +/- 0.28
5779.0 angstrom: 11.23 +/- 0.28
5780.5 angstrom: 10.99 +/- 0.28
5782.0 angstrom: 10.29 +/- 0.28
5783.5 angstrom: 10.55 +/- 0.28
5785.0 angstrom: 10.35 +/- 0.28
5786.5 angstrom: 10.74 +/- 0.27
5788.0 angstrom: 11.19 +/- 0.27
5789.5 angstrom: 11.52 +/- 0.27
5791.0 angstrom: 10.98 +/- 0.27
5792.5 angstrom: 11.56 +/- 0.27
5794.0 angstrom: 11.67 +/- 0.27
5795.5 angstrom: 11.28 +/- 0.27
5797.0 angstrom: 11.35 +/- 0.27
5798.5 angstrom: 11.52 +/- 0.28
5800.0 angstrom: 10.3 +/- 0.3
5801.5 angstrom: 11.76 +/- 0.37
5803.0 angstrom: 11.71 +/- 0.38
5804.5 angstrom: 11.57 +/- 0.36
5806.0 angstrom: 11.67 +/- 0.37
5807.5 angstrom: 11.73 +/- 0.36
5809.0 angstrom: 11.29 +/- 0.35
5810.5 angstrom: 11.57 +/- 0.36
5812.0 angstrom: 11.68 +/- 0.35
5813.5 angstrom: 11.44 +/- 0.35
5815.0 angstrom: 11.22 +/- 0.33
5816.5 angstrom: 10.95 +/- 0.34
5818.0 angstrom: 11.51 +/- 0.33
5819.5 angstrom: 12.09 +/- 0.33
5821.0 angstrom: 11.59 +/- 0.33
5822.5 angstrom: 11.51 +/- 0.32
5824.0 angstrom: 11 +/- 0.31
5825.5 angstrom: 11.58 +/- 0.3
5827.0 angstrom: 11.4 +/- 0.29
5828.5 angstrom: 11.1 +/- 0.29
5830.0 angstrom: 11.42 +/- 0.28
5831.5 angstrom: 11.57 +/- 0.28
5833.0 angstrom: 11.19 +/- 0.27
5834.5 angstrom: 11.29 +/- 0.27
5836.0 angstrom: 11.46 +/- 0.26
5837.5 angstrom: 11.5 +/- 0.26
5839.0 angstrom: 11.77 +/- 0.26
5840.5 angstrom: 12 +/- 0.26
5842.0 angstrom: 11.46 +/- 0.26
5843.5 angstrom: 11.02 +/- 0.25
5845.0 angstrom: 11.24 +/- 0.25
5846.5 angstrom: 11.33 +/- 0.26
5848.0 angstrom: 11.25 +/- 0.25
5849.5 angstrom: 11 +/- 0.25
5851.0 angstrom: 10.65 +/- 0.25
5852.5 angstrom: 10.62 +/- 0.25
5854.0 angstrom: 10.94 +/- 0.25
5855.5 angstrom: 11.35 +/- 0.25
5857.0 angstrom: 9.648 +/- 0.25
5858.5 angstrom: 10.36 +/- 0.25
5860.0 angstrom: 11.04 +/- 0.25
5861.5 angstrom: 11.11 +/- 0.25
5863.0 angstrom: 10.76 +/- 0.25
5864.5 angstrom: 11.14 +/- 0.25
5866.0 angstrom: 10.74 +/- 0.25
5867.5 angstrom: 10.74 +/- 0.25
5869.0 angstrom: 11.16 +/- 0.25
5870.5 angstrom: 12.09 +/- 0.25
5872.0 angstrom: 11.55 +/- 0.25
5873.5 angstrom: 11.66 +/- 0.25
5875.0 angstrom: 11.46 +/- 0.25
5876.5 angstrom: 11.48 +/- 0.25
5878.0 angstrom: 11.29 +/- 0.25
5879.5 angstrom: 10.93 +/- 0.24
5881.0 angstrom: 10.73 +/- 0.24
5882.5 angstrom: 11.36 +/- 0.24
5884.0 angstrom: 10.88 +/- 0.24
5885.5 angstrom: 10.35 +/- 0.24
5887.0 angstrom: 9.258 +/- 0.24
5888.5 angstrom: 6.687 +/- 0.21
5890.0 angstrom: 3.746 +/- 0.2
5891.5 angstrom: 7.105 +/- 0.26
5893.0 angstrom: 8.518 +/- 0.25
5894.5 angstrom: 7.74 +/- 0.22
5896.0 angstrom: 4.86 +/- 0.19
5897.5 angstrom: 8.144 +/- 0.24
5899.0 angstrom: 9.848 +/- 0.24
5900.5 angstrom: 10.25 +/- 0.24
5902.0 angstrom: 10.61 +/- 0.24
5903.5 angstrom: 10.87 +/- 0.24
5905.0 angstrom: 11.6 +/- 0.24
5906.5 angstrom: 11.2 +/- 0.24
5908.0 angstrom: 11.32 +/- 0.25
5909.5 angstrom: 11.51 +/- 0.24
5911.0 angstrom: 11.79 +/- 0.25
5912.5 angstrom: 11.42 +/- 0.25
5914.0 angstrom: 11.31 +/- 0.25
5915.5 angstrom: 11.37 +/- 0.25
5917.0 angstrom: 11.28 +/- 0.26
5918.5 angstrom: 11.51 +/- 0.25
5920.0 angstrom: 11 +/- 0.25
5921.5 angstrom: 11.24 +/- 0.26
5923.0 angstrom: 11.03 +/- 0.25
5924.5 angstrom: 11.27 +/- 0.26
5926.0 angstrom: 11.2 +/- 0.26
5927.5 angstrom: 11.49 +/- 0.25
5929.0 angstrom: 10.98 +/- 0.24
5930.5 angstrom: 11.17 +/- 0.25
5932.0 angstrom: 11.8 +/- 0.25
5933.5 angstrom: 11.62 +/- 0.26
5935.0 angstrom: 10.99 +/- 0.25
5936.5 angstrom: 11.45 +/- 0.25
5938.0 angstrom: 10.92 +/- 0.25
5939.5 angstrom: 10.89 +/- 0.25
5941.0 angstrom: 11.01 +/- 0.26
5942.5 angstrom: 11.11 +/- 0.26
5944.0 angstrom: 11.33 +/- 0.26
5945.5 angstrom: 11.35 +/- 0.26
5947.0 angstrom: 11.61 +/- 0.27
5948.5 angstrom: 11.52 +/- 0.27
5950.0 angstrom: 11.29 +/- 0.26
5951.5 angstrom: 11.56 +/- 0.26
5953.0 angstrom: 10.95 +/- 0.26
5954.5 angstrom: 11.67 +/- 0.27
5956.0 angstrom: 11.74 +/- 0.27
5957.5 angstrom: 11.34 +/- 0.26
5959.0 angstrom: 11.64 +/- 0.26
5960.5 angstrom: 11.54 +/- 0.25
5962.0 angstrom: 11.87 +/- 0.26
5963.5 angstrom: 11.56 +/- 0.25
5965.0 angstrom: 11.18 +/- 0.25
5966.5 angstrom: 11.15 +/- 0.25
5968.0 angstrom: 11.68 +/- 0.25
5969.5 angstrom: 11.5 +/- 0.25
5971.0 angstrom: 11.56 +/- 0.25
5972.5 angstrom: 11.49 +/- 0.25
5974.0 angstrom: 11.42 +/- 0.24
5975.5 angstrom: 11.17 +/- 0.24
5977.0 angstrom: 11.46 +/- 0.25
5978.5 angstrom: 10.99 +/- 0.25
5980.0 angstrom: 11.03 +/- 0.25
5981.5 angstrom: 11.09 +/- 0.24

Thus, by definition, 5.15 angstrom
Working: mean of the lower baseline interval 11.2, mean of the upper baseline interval 11.3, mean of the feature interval 9.46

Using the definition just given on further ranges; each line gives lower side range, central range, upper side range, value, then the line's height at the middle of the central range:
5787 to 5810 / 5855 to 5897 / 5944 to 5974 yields 5.4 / 11.4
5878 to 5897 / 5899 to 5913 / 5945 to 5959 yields -2.5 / 9.43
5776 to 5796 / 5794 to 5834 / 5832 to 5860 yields -1.3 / 11.1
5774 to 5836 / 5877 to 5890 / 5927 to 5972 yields 1.7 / 11.3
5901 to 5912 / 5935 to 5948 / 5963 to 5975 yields 0.2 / 11.4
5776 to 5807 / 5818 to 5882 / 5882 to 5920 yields -4.9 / 10.4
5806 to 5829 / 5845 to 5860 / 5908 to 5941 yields 0.8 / 11.4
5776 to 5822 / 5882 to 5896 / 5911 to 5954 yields 3.9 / 11.3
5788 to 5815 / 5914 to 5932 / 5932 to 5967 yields 0.2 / 11.4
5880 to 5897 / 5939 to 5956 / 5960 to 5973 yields -0.9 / 10.7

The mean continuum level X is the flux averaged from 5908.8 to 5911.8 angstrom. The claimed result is 11.6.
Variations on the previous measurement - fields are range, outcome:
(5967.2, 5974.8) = 11.5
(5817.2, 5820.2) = 11.8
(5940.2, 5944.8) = 11.1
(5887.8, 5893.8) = 6.52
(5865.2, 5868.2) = 10.7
